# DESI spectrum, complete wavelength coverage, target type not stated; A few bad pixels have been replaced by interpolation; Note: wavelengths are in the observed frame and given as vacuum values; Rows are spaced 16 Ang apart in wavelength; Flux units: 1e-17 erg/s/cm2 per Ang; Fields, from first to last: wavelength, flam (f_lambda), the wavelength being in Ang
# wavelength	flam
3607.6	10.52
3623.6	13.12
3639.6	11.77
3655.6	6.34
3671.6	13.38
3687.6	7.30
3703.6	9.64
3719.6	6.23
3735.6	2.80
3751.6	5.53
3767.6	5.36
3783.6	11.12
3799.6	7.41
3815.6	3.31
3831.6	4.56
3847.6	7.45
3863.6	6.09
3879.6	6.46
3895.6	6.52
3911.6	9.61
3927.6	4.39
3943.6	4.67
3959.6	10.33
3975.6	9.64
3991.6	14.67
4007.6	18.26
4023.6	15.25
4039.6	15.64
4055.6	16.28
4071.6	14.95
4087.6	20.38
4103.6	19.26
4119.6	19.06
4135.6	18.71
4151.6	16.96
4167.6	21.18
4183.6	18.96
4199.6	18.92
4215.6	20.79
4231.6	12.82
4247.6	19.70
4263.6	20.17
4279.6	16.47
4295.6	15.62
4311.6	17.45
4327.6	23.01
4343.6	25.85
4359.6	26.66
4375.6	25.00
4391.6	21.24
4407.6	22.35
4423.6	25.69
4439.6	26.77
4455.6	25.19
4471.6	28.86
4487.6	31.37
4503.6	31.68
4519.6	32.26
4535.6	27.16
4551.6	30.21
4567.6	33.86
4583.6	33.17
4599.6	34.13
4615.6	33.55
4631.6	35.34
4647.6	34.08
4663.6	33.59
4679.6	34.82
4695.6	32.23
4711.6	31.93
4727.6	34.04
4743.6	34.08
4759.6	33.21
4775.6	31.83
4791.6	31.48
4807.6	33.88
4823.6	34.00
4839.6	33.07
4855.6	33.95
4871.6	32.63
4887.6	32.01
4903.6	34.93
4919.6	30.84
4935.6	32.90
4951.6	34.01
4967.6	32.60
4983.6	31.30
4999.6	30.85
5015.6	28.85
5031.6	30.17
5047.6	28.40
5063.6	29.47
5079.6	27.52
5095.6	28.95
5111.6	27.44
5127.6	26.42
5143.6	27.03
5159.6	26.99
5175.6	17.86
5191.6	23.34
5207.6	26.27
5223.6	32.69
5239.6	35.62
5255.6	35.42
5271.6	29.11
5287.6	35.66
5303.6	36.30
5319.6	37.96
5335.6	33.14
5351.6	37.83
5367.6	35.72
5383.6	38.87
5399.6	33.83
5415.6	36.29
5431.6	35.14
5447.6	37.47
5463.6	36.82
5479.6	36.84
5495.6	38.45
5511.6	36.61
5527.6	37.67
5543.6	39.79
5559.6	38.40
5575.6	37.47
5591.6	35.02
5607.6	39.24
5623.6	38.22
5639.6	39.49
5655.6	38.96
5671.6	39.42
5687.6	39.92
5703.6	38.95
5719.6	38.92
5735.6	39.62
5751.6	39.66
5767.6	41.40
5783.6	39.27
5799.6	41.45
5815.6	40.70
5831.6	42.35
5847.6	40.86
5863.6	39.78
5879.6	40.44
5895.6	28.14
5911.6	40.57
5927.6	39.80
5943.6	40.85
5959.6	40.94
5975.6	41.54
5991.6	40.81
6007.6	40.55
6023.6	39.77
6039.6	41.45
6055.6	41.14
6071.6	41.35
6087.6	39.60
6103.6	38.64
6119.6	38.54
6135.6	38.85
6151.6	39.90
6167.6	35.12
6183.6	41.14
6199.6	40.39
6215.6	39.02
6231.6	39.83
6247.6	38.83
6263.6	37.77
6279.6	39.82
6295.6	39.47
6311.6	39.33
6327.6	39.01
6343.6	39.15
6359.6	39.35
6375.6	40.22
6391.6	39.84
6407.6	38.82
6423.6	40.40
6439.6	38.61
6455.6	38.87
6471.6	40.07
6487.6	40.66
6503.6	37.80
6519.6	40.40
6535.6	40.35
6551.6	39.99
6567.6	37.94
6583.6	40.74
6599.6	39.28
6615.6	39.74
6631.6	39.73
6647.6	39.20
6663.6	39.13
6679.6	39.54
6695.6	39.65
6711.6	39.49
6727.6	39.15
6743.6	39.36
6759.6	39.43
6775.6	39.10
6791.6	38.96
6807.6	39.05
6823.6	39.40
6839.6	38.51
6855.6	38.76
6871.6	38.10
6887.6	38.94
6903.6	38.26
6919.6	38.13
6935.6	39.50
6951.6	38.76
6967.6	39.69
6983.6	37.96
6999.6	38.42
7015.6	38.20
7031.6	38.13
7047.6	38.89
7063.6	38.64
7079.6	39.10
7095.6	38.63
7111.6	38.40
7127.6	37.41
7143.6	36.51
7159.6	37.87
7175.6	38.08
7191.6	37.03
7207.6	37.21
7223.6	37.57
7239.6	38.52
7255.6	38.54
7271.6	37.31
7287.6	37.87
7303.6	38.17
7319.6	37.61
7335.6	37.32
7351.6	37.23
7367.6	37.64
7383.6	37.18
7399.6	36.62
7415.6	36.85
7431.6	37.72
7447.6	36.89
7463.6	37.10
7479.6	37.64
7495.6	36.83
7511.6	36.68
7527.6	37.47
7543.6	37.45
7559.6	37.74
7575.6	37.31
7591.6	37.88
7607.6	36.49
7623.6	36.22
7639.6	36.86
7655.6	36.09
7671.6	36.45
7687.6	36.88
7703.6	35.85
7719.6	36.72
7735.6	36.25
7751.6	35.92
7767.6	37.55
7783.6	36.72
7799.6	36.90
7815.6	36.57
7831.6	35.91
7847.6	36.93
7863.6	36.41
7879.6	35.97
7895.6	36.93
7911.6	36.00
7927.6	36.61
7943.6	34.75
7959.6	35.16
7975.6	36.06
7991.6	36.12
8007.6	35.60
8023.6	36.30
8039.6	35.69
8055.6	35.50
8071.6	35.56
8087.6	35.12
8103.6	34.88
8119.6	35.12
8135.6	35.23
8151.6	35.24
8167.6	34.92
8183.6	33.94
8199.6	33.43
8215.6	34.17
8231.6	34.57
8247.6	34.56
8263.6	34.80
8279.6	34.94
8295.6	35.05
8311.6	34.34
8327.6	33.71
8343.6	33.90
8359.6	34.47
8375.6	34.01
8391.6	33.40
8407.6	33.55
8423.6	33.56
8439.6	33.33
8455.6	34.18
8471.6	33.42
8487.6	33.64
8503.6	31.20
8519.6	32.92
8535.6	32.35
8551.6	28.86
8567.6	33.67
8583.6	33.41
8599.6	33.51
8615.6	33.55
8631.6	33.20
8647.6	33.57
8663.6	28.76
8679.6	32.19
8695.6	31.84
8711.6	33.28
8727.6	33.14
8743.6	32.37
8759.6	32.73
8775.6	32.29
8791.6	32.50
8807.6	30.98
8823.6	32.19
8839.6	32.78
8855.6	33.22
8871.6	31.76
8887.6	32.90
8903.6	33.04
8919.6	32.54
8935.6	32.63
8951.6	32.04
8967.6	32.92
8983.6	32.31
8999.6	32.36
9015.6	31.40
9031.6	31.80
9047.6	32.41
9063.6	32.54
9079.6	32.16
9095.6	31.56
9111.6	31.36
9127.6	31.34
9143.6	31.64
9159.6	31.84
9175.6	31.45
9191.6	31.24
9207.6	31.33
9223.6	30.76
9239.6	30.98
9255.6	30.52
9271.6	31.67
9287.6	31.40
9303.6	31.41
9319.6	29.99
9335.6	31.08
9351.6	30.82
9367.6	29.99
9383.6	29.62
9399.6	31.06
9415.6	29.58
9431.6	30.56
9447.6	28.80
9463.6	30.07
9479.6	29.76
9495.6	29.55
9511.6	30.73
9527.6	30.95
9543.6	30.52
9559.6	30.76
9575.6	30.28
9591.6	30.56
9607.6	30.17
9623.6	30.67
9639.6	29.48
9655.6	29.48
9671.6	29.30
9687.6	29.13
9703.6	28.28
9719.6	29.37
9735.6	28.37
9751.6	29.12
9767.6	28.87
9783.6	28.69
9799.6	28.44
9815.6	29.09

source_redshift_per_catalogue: 0.000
